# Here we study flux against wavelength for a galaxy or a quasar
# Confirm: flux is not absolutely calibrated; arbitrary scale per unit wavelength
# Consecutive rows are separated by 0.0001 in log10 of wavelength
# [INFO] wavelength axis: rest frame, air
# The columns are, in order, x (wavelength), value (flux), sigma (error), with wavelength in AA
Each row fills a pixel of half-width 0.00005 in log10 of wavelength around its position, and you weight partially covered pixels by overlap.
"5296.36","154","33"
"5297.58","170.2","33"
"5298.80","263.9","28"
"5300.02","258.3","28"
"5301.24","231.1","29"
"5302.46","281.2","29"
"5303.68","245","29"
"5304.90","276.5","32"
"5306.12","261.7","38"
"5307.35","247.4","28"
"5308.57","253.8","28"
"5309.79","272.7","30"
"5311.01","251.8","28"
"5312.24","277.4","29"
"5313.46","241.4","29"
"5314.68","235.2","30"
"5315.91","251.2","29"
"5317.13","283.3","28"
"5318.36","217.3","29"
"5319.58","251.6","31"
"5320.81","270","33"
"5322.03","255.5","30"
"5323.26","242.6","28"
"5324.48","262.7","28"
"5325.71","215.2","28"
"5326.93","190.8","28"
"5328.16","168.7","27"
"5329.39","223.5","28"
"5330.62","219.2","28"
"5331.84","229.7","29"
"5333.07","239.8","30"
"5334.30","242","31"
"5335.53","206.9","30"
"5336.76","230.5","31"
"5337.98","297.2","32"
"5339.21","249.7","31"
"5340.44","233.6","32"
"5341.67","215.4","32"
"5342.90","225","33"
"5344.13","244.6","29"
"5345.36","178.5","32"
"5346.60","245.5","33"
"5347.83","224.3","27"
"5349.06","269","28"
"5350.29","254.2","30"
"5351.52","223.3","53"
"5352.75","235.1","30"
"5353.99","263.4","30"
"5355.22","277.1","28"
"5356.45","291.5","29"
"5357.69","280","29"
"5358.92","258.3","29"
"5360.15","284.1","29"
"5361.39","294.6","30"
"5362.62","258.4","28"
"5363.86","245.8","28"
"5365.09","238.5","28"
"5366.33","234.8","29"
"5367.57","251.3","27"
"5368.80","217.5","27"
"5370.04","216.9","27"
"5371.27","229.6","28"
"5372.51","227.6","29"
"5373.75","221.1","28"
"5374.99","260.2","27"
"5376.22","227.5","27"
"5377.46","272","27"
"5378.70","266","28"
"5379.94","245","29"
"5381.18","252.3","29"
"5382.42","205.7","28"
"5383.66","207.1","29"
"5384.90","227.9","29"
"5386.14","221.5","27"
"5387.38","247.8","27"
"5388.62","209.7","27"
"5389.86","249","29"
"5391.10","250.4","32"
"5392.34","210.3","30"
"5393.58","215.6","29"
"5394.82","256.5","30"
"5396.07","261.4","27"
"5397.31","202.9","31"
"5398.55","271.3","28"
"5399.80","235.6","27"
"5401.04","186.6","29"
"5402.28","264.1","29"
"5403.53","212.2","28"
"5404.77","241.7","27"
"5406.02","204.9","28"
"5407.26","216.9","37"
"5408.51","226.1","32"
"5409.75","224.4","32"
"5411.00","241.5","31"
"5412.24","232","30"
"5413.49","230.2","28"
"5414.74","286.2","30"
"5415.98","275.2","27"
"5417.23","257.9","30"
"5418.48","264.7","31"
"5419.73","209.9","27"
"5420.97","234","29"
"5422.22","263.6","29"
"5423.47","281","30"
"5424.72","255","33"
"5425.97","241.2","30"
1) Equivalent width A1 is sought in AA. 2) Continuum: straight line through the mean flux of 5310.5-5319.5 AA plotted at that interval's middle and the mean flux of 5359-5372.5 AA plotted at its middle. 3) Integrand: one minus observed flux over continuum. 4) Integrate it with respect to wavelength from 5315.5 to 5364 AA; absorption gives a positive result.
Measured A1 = 1.0 AA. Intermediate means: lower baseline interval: 251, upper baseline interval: 247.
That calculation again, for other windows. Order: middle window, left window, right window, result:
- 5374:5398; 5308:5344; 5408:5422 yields 0.7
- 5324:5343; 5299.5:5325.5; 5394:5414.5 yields 1.7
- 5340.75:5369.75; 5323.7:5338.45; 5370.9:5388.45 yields -2.1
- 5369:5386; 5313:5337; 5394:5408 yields -0.2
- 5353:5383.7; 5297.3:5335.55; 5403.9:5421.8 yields -1.1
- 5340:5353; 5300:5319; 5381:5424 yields 0.8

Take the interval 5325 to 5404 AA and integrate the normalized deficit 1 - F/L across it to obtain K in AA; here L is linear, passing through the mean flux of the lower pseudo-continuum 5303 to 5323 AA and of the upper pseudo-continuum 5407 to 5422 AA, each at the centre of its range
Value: 3.6 AA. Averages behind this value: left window 256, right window 243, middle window 238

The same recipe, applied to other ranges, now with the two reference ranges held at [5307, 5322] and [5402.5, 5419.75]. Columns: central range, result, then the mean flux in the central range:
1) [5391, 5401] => 0.3 AA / 234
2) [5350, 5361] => -0.7 AA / 264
